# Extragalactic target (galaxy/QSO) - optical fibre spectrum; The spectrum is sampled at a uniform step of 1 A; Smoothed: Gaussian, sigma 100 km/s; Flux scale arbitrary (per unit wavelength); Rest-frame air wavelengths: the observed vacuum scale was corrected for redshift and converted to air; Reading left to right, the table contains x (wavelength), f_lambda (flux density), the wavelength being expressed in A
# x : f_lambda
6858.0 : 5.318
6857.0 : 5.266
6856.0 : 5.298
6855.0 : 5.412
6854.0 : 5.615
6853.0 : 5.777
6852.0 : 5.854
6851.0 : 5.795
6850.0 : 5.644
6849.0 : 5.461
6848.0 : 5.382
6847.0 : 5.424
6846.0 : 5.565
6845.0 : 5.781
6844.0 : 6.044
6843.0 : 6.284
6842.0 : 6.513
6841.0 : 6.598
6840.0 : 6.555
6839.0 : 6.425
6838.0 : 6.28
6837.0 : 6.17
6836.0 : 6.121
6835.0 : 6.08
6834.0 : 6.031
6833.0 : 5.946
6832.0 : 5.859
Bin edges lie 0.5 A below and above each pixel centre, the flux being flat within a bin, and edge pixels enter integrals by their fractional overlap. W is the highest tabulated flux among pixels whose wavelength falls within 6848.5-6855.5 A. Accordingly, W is 5.854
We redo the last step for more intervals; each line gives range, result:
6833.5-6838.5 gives 6.28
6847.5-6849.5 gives 5.461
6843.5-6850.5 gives 6.044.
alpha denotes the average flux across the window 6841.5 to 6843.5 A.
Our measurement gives 6.4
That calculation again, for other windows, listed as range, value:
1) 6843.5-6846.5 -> 5.8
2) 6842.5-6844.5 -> 6.16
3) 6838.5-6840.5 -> 6.49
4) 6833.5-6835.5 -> 6.06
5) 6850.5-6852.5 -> 5.82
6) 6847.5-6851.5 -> 5.57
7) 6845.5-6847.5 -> 5.49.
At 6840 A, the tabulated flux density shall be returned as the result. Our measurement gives 6.555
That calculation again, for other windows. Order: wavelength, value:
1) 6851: 5.795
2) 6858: 5.318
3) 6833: 5.946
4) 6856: 5.298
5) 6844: 6.044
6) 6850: 5.644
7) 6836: 6.121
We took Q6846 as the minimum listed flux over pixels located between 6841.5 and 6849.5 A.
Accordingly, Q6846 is 5.382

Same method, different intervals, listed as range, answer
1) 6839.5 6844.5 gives 6.044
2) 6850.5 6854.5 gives 5.615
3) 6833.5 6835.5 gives 6.031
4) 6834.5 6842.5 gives 6.08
